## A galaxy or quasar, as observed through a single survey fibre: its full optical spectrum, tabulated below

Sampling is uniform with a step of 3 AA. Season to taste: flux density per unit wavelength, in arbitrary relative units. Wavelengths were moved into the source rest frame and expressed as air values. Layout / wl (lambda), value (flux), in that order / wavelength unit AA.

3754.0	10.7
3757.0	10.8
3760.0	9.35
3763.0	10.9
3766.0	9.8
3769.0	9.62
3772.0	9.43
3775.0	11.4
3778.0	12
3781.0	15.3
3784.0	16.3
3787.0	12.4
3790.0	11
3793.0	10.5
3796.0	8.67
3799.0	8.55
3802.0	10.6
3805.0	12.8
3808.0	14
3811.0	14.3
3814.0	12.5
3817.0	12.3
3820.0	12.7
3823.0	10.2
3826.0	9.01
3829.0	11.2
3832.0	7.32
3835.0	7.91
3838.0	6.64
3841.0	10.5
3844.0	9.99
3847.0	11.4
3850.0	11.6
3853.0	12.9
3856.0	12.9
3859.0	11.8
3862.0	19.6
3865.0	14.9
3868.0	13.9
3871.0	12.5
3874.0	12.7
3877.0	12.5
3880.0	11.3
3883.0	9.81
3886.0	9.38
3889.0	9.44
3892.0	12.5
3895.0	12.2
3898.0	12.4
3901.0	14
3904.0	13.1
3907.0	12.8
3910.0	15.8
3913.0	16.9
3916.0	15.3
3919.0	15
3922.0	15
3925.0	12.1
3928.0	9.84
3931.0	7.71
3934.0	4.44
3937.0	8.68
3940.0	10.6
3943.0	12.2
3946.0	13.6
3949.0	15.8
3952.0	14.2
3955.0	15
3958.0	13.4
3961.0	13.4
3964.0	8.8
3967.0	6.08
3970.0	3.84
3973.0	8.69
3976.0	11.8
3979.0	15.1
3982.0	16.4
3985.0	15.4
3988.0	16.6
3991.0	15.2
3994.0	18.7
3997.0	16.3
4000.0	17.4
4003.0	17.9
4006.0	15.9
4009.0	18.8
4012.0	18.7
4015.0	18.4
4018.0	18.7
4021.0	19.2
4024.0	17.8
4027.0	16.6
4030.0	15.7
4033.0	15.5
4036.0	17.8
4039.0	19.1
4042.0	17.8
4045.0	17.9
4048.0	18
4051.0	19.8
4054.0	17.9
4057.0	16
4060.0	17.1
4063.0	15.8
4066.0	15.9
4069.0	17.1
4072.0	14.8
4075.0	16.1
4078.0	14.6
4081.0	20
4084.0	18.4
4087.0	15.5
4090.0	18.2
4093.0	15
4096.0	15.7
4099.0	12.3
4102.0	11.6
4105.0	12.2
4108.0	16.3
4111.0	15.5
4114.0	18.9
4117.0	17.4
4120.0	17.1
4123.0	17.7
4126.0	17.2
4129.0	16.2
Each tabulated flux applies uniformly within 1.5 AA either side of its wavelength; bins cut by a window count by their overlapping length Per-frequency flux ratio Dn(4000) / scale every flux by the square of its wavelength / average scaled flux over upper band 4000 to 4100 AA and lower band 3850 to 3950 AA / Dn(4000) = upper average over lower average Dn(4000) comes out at 1.48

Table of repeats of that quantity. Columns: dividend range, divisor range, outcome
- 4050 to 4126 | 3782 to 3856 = 1.68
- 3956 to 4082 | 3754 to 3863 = 1.56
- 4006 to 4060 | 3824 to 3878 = 1.68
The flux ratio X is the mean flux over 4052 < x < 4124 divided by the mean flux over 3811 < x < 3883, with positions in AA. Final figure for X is 1.38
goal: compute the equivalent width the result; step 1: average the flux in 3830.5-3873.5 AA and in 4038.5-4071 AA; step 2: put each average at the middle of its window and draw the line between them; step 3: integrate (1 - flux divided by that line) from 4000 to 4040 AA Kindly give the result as -3.1 AA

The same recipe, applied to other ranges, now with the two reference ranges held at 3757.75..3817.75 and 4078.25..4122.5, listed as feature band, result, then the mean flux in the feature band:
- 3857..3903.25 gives 0.92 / 12.6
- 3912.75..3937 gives 3.42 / 11.6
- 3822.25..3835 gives 3.08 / 9.21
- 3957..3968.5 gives 3.07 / 10.3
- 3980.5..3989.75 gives -1.12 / 16.1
